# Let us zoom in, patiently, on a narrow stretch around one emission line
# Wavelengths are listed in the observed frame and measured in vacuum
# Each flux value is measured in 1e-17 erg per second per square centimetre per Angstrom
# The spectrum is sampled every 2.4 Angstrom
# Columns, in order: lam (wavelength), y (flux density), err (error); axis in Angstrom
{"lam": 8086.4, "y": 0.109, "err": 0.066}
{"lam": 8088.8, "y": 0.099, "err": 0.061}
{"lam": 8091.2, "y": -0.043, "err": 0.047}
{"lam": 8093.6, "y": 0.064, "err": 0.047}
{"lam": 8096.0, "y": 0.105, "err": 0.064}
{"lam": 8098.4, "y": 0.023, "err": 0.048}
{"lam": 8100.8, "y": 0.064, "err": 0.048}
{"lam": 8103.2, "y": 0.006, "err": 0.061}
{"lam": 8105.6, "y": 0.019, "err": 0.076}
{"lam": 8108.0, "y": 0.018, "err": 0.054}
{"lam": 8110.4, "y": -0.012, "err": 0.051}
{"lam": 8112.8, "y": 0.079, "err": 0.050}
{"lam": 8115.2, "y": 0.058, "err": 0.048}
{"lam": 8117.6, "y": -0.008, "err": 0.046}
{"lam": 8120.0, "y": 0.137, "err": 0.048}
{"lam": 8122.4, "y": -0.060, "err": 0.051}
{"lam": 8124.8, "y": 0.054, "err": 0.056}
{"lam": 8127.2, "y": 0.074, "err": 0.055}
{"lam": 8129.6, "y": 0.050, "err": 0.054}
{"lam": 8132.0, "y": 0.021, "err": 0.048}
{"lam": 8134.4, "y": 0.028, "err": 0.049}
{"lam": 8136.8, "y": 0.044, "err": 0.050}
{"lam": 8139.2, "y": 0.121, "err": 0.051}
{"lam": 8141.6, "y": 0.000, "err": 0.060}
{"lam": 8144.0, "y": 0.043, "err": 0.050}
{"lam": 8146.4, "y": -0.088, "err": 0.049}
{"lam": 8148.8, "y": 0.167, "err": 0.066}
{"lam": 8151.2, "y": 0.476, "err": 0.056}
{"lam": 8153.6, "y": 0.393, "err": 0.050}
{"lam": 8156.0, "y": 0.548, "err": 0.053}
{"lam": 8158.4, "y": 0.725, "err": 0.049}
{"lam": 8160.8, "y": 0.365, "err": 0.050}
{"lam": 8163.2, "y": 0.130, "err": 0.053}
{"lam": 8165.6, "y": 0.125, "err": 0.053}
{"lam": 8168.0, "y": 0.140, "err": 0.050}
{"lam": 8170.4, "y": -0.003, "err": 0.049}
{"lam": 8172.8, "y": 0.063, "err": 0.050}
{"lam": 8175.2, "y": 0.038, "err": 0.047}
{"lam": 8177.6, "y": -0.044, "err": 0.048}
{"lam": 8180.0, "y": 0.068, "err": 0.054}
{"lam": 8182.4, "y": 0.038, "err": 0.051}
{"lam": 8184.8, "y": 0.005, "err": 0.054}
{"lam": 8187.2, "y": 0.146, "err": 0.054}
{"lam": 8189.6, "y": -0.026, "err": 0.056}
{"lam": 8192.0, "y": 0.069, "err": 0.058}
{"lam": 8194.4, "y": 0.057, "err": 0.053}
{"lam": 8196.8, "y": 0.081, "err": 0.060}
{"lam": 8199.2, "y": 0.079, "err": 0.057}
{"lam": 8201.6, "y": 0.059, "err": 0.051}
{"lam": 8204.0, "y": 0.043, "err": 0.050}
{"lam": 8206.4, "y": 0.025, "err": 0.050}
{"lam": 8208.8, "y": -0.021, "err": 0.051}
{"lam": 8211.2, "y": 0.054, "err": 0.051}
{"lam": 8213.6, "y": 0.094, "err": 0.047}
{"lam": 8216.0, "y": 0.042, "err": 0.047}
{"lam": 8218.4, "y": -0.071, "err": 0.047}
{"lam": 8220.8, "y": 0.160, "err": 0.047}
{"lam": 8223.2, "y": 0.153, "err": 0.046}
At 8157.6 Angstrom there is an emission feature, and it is [O II] 3727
